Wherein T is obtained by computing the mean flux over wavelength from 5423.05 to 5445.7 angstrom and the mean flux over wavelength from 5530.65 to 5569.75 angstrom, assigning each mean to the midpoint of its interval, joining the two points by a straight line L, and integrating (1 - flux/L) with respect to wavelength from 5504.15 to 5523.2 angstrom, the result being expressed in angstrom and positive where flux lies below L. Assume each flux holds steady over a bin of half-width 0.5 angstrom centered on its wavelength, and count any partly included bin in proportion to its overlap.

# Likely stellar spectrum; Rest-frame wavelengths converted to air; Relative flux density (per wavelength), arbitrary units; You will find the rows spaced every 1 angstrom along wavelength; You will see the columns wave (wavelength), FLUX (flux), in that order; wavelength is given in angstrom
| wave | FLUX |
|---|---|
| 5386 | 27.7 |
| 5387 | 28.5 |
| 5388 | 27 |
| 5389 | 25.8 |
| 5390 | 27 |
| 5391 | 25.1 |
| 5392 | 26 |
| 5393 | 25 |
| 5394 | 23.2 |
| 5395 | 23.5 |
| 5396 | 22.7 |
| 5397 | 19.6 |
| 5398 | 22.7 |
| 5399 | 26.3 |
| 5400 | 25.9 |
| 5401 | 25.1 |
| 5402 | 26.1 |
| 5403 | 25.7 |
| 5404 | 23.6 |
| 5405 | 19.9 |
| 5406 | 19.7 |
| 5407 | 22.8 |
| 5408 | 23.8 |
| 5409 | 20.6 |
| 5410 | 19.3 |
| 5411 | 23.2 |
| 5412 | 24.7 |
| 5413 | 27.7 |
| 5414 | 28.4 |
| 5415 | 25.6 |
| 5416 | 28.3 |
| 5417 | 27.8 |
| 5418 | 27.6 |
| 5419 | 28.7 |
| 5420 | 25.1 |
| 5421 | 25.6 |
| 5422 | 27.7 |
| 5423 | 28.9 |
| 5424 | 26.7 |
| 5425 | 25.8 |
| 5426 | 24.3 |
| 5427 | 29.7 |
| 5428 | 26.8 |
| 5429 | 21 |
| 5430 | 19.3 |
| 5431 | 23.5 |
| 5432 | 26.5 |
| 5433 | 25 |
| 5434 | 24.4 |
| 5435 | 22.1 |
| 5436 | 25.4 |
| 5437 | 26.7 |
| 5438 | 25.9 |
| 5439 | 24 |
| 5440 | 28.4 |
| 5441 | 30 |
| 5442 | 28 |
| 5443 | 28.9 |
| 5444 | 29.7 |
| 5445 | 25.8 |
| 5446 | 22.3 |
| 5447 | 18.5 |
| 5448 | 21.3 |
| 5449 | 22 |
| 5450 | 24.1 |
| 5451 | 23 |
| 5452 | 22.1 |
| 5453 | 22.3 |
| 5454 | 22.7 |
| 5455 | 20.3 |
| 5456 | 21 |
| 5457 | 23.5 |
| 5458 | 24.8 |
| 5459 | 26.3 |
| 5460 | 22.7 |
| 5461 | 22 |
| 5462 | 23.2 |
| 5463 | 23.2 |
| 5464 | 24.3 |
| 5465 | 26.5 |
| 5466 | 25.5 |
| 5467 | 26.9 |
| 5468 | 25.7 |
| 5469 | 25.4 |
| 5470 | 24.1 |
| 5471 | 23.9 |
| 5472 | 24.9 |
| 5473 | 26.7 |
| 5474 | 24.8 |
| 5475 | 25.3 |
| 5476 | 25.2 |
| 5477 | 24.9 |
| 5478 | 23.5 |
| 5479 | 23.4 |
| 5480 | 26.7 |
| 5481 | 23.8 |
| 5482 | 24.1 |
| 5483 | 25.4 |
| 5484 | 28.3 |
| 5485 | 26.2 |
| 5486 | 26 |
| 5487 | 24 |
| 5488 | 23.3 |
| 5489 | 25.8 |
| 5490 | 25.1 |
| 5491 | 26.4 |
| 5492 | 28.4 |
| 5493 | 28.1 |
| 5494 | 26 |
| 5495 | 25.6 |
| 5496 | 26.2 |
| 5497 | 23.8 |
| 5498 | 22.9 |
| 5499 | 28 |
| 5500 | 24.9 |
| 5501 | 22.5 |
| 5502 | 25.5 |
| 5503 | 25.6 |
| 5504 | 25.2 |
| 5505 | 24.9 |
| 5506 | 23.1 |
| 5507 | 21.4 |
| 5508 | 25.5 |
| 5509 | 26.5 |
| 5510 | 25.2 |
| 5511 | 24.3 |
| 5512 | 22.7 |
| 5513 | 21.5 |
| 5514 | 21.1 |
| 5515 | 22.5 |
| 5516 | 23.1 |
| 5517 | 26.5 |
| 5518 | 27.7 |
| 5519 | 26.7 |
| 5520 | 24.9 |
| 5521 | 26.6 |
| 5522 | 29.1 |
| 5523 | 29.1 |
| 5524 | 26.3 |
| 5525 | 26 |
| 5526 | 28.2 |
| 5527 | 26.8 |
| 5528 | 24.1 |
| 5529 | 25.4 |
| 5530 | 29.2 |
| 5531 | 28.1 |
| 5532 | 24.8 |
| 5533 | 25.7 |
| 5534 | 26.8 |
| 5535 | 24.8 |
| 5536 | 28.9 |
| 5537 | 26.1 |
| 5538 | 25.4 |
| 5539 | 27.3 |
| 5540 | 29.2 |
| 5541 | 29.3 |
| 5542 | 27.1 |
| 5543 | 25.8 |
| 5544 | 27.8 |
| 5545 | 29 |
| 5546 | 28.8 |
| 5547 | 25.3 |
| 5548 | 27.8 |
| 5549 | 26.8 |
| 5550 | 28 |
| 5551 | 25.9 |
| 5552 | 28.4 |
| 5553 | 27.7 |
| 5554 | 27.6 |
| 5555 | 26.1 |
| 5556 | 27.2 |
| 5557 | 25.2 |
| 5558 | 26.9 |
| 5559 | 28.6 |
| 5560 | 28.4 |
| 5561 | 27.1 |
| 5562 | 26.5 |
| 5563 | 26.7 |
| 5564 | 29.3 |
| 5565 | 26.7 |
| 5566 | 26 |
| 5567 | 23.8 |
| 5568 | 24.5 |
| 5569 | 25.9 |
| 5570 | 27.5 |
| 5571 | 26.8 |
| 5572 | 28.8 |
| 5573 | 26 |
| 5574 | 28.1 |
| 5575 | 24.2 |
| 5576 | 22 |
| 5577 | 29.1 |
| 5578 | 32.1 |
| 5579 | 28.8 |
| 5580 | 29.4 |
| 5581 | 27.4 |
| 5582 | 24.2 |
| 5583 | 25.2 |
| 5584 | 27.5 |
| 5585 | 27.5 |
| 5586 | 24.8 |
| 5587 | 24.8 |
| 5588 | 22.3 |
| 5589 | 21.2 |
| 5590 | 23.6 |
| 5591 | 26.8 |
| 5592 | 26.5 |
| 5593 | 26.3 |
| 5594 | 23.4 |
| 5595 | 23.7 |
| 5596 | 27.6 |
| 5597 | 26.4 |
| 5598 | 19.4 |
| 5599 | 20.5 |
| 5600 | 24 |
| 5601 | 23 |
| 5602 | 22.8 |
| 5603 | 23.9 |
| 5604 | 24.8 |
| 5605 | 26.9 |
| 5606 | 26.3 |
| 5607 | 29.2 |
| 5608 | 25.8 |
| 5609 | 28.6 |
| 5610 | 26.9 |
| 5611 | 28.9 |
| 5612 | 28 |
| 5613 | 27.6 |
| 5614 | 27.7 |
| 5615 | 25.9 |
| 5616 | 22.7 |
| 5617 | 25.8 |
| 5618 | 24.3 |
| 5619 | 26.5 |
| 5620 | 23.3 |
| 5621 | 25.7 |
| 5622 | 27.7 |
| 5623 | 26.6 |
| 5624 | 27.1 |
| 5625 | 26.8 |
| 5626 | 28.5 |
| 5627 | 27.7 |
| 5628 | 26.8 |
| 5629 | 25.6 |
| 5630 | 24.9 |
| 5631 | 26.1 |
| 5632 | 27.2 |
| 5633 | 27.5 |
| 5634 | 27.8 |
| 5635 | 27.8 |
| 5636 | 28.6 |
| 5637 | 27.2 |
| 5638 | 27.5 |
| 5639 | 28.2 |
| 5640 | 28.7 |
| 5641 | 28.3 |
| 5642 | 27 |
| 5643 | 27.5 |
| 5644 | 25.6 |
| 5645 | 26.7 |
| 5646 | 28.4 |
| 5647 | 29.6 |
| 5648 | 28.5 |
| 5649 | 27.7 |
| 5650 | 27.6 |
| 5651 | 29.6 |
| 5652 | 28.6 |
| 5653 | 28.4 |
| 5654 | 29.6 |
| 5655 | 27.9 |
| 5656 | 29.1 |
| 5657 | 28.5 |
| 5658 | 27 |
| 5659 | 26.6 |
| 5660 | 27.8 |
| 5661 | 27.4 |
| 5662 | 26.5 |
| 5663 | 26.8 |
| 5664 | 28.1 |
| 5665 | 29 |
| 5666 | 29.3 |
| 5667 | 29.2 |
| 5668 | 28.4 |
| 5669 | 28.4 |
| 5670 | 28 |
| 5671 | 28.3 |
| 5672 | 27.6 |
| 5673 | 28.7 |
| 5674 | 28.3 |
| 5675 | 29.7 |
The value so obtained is 1.3 angstrom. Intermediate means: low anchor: 25.8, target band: 24.8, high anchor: 27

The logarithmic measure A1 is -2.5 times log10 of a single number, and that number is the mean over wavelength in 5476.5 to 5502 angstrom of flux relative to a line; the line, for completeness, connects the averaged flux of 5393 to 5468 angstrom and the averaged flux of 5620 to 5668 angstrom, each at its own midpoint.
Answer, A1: 0.003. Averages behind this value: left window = 24.6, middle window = 25.3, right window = 27.6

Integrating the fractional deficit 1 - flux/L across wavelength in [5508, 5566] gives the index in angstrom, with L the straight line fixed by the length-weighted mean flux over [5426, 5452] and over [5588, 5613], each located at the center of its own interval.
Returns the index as -3.5 angstrom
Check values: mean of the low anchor 24.8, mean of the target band 26.6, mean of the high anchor 25.2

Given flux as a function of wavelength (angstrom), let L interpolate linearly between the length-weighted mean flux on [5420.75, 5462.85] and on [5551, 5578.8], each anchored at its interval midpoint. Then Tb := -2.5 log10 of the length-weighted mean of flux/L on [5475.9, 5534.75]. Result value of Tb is 0.016 mag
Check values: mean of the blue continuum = 24.6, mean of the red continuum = 26.9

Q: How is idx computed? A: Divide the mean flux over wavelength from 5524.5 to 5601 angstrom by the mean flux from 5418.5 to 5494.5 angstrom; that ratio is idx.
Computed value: 1.06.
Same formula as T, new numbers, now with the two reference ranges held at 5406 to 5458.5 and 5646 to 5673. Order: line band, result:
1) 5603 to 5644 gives 1.2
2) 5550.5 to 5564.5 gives -0.3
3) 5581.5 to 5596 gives 1.2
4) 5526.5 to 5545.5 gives -0.4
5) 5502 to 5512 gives 0.5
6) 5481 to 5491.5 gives 0.1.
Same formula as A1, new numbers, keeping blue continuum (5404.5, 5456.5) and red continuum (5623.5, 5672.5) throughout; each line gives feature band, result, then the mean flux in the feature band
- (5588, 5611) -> 0.09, 24.9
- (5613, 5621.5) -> 0.08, 25.4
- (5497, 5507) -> 0.05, 24.5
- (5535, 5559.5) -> -0.04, 27.3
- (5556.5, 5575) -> -0.01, 26.8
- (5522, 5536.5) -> -0.03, 26.8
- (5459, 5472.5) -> 0.03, 24.6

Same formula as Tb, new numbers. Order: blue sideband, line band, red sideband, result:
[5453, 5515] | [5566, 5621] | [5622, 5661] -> 0.041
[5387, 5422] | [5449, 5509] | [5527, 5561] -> 0.058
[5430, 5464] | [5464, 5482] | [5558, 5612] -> -0.025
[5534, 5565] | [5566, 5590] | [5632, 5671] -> 0.056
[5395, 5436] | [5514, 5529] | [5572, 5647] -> -0.022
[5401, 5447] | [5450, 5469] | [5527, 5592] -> 0.085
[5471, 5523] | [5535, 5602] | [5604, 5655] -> -0.004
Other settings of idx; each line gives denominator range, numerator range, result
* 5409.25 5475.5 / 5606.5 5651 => 1.09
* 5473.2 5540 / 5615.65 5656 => 1.07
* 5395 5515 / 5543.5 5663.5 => 1.08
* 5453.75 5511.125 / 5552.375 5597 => 1.06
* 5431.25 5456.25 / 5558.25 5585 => 1.10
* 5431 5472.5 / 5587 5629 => 1.04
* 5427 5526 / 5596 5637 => 1.05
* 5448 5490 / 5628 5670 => 1.14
